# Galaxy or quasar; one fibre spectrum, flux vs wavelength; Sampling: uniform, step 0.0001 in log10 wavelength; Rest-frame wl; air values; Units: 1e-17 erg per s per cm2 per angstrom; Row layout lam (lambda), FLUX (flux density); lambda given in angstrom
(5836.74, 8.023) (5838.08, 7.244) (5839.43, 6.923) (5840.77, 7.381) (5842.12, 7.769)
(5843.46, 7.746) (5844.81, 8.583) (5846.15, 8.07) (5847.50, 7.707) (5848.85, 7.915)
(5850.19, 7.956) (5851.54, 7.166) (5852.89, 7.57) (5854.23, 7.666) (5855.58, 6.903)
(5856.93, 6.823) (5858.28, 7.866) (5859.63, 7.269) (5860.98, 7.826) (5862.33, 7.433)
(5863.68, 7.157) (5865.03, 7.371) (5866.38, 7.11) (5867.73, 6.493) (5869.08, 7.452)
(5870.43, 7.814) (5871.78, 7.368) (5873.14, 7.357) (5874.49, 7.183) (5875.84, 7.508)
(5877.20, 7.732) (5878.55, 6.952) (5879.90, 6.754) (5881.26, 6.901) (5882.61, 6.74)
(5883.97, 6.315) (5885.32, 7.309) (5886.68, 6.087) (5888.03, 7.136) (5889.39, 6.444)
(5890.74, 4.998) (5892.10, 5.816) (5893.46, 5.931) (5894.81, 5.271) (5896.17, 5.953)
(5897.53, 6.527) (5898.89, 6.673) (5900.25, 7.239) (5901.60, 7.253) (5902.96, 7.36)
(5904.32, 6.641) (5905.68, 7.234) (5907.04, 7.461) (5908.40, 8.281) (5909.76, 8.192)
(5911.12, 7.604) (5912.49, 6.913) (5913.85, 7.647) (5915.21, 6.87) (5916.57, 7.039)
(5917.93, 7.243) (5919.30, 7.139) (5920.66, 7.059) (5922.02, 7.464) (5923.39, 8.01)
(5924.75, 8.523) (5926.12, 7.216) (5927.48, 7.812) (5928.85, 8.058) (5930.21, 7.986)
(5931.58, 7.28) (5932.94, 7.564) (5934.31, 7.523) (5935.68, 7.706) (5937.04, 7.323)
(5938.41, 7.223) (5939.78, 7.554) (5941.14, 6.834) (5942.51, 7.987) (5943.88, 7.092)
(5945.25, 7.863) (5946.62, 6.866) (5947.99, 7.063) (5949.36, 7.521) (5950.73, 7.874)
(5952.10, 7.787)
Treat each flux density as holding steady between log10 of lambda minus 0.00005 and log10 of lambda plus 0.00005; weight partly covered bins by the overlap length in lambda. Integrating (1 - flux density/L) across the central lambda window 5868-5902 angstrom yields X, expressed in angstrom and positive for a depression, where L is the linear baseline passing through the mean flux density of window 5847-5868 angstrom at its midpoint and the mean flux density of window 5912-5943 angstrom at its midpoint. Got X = 3.2 angstrom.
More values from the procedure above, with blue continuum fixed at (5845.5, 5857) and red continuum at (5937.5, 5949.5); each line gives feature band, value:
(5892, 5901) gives 1.46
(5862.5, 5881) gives 0.65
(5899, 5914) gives 0.04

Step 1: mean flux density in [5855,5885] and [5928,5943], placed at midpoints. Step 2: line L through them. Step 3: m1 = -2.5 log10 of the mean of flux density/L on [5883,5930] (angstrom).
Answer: 0.06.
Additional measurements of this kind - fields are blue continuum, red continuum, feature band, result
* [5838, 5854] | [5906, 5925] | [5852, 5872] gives 0.044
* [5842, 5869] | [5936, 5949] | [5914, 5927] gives -0.006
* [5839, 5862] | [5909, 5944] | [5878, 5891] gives 0.145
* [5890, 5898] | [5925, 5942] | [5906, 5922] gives -0.119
